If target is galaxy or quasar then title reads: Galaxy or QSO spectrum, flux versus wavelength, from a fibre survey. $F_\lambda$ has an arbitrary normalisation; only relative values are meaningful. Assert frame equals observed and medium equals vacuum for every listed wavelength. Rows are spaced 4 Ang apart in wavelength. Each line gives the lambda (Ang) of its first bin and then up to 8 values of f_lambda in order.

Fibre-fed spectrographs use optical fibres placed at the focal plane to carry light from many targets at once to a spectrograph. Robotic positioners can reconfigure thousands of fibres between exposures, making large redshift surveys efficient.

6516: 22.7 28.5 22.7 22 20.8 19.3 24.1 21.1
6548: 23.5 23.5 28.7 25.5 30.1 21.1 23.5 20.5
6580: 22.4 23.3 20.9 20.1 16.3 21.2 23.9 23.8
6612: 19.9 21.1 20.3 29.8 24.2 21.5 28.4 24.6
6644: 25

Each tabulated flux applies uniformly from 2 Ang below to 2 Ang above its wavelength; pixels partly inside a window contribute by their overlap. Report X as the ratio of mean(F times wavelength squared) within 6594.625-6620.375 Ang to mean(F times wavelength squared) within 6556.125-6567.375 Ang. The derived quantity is 0.79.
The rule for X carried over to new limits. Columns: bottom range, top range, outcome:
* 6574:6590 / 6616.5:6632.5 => 1.11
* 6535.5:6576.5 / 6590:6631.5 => 0.93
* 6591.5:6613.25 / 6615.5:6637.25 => 1.17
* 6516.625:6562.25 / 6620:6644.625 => 1.10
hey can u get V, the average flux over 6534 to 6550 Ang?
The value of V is 22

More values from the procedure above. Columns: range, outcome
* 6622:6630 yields 27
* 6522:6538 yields 21.2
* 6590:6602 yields 19.2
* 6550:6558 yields 26.1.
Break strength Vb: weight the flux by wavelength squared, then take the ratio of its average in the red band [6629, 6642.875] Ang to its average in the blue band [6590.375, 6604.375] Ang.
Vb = 1.3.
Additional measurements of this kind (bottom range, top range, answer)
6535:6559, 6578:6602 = 0.89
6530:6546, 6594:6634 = 1.07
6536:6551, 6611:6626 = 1.05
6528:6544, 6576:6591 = 1.03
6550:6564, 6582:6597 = 0.78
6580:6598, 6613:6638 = 1.19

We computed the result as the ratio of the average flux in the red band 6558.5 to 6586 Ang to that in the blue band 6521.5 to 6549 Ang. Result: 1.1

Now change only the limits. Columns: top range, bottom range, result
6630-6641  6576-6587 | 1.12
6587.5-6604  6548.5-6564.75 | 0.76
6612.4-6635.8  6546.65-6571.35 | 0.93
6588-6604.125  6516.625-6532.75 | 0.85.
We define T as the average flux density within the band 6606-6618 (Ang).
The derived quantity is 21.6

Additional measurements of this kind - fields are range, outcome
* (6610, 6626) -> 22.8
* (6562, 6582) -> 23.5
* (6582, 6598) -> 20.1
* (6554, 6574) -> 25.8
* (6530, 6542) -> 21.4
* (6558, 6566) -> 27.8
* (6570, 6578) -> 22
